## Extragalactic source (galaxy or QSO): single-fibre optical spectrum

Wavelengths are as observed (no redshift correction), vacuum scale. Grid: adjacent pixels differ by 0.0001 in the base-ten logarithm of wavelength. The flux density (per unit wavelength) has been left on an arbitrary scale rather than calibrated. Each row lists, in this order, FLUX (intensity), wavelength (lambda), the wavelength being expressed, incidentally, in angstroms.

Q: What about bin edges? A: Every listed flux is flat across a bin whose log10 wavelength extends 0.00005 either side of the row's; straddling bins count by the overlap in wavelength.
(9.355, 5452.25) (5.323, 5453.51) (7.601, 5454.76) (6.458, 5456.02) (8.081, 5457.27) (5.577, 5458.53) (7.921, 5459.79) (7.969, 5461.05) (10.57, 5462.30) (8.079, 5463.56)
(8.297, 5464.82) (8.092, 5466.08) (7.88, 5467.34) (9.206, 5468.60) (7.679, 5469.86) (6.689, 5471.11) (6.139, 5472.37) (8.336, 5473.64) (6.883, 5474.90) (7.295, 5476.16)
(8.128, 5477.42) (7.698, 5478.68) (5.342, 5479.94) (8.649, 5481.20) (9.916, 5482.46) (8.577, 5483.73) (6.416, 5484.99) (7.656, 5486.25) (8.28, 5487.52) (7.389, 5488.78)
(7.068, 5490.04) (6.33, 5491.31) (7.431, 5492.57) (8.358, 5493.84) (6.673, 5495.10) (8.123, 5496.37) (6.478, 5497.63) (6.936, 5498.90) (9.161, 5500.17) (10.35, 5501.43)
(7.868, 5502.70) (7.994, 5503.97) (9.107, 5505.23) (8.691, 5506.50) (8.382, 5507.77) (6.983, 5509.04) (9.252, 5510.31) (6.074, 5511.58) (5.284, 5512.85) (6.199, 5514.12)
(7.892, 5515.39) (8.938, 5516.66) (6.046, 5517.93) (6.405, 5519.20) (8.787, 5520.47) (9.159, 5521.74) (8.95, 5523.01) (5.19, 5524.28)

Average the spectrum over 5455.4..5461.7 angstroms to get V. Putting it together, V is 7.22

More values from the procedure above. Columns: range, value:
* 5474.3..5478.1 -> 7.45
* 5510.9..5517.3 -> 6.89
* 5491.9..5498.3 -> 7.4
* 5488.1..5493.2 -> 7.08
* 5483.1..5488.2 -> 7.73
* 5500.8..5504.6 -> 8.74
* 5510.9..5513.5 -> 5.74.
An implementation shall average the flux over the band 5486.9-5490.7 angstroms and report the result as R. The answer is 7.57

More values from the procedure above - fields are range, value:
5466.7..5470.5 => 8.26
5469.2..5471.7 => 7.24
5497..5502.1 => 8.23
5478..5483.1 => 7.9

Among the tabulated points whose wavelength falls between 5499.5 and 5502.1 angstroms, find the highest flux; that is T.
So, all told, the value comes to 10.35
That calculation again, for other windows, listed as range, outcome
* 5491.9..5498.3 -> 8.358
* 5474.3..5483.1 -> 9.916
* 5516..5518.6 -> 8.938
